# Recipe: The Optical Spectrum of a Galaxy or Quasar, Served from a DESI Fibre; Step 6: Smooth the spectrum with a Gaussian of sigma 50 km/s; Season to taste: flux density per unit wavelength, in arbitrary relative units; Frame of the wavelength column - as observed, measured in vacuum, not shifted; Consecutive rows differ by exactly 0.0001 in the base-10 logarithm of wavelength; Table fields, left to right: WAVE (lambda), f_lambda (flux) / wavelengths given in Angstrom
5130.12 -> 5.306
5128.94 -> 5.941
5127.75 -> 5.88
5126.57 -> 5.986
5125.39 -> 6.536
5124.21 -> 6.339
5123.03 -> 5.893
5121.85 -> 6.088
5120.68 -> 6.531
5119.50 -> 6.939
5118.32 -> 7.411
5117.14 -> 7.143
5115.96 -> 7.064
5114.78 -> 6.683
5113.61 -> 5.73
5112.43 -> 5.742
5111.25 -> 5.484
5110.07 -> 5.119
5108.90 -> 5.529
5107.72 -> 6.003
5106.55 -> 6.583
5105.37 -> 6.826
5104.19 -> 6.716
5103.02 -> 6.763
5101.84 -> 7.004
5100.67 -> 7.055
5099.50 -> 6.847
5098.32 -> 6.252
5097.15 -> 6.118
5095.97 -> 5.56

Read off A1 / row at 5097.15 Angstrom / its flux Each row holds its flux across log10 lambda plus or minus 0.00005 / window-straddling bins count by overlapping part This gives 6.118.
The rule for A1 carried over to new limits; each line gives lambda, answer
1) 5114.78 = 6.683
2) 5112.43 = 5.742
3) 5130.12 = 5.306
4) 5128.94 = 5.941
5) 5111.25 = 5.484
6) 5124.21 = 6.339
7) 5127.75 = 5.88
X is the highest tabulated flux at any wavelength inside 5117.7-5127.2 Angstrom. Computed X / 7.411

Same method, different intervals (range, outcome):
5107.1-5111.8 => 6.003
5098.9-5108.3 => 7.055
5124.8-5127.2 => 6.536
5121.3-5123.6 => 6.088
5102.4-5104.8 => 6.763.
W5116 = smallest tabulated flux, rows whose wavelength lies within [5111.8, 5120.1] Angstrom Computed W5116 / 5.73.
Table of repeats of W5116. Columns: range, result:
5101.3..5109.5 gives 5.529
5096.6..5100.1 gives 6.118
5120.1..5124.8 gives 5.893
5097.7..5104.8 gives 6.252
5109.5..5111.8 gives 5.119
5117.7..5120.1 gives 6.939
